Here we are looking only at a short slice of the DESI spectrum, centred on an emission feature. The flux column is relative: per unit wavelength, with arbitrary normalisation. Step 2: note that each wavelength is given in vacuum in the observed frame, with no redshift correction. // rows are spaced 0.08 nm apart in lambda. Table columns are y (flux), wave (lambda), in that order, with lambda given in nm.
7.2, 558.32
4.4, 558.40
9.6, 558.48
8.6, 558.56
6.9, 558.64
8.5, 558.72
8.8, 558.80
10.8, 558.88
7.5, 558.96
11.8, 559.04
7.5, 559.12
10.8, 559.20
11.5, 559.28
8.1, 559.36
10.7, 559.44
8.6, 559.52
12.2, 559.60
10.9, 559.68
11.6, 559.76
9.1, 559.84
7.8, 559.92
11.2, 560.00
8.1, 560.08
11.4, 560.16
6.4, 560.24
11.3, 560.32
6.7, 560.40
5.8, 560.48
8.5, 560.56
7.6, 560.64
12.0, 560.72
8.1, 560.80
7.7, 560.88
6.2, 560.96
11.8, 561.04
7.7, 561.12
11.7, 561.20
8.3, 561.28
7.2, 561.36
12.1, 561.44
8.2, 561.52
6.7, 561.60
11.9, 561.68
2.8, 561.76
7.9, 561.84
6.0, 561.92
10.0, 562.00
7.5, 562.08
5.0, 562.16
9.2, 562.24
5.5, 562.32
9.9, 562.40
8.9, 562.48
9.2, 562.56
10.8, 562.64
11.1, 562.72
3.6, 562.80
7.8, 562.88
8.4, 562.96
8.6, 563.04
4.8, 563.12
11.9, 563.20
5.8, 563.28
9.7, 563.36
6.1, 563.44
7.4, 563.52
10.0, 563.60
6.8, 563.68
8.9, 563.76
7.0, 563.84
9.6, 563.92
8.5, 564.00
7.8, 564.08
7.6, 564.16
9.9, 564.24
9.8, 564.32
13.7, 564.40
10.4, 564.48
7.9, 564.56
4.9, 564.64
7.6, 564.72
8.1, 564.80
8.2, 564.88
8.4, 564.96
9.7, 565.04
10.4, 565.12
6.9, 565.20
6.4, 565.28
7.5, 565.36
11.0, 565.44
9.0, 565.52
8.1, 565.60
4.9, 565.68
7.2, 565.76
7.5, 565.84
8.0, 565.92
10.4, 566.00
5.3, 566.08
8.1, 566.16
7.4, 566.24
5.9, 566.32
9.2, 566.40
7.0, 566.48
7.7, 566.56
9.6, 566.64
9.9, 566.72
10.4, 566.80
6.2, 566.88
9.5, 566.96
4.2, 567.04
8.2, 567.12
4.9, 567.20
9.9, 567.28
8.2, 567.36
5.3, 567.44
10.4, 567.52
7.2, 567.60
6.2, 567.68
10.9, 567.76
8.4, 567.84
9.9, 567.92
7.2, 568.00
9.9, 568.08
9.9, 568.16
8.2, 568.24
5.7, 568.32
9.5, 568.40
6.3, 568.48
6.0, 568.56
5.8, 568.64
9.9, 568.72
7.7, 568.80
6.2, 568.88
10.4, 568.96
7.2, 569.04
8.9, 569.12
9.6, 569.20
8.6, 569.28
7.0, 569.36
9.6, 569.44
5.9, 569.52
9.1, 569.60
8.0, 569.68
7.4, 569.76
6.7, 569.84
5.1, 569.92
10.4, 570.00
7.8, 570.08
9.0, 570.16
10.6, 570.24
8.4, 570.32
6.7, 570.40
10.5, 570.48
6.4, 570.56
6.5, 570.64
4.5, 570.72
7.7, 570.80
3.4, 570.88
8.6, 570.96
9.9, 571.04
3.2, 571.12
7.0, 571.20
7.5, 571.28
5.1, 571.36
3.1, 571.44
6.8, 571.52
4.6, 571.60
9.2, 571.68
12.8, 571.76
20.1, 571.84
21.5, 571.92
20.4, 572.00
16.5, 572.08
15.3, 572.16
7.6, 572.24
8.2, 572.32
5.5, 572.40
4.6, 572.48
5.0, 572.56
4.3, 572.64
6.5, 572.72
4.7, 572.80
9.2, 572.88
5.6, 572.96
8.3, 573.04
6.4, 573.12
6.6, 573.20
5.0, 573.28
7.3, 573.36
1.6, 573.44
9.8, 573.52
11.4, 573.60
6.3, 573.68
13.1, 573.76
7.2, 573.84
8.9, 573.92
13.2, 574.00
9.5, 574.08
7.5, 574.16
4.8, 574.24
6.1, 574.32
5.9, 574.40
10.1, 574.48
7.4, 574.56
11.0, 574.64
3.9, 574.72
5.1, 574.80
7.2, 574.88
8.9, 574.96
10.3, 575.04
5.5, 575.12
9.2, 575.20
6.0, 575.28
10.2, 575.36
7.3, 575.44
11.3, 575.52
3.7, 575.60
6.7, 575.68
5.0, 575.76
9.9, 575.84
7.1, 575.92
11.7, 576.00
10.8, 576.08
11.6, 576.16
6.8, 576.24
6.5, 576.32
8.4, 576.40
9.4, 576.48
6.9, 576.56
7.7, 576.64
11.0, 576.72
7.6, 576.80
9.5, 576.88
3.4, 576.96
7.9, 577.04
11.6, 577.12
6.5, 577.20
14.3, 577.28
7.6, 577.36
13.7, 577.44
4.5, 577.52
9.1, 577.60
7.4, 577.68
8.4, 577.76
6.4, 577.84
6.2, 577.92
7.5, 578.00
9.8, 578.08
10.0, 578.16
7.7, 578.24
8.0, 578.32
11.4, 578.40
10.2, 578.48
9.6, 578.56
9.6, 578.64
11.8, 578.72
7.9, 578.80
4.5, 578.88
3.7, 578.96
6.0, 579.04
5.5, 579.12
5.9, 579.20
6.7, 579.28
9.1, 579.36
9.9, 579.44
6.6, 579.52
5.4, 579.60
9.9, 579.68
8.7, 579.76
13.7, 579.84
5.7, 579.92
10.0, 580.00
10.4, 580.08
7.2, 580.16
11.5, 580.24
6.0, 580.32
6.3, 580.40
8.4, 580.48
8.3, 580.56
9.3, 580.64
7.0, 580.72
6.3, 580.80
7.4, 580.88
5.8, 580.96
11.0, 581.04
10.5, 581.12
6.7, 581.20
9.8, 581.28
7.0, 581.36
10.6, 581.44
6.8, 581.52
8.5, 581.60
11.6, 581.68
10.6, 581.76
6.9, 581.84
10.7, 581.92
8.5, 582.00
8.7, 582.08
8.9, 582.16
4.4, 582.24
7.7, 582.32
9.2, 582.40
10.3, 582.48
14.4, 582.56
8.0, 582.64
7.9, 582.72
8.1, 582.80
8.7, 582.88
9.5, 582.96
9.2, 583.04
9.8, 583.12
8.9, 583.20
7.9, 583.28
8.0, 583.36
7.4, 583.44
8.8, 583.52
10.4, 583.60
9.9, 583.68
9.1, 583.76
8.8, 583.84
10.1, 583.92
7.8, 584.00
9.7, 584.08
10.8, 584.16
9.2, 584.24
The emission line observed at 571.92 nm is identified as H-beta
